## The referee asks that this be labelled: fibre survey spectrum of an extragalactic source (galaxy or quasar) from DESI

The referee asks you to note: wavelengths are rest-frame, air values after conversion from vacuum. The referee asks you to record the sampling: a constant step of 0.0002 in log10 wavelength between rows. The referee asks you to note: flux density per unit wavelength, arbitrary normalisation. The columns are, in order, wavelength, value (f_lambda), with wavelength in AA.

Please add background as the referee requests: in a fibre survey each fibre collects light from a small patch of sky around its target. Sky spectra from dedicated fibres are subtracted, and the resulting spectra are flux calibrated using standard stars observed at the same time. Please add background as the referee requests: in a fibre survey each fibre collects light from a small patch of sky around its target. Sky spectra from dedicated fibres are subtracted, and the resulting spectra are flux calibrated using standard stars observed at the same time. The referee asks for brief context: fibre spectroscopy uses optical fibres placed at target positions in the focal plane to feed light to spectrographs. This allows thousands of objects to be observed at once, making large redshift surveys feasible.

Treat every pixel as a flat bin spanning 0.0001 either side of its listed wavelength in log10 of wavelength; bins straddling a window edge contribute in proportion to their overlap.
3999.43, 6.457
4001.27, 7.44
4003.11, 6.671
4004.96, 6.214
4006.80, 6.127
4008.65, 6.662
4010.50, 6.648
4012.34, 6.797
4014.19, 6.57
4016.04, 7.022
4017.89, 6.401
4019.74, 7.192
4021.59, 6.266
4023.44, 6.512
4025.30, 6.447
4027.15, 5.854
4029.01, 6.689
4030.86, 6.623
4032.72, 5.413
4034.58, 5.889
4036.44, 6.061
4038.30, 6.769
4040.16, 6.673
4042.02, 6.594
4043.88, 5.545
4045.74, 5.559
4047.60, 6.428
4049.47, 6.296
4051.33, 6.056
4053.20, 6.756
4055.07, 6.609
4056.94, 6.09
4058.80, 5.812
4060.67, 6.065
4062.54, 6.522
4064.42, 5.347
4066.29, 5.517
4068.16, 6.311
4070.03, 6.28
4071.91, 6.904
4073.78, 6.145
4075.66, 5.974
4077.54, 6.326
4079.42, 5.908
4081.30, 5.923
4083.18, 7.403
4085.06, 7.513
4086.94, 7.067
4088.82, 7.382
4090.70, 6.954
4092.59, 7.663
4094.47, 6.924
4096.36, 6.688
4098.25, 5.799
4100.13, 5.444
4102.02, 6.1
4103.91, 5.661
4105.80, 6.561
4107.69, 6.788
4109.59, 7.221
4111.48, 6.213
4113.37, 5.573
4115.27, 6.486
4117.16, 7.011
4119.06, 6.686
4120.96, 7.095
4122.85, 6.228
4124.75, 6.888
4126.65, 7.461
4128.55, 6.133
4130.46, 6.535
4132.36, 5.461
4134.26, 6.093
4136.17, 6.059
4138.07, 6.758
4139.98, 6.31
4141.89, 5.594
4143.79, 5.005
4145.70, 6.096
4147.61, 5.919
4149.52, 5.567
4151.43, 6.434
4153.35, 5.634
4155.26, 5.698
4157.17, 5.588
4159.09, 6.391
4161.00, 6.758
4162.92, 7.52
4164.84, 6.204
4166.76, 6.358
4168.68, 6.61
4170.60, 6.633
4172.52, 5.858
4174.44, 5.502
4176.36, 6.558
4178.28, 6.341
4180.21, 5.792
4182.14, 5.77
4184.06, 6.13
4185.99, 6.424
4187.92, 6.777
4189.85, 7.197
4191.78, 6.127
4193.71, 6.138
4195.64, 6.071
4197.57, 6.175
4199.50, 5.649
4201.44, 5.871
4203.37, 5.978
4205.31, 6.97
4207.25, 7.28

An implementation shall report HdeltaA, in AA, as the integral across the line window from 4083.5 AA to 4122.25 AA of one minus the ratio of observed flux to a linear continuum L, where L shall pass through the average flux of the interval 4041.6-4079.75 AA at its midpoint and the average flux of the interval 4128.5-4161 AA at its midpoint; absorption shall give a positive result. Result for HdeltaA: -3.8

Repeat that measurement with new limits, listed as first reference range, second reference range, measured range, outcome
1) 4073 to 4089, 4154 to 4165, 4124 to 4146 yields 0.80 AA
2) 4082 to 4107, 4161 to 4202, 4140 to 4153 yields 1.31 AA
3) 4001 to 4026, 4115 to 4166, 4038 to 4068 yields 1.65 AA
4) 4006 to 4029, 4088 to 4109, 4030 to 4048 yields 1.10 AA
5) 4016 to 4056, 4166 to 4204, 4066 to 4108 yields -1.42 AA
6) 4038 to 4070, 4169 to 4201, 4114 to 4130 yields -1.38 AA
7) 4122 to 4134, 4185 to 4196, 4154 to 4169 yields 0.20 AA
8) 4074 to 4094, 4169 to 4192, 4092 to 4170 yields 2.64 AA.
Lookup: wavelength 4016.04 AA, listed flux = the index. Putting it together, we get 7.022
